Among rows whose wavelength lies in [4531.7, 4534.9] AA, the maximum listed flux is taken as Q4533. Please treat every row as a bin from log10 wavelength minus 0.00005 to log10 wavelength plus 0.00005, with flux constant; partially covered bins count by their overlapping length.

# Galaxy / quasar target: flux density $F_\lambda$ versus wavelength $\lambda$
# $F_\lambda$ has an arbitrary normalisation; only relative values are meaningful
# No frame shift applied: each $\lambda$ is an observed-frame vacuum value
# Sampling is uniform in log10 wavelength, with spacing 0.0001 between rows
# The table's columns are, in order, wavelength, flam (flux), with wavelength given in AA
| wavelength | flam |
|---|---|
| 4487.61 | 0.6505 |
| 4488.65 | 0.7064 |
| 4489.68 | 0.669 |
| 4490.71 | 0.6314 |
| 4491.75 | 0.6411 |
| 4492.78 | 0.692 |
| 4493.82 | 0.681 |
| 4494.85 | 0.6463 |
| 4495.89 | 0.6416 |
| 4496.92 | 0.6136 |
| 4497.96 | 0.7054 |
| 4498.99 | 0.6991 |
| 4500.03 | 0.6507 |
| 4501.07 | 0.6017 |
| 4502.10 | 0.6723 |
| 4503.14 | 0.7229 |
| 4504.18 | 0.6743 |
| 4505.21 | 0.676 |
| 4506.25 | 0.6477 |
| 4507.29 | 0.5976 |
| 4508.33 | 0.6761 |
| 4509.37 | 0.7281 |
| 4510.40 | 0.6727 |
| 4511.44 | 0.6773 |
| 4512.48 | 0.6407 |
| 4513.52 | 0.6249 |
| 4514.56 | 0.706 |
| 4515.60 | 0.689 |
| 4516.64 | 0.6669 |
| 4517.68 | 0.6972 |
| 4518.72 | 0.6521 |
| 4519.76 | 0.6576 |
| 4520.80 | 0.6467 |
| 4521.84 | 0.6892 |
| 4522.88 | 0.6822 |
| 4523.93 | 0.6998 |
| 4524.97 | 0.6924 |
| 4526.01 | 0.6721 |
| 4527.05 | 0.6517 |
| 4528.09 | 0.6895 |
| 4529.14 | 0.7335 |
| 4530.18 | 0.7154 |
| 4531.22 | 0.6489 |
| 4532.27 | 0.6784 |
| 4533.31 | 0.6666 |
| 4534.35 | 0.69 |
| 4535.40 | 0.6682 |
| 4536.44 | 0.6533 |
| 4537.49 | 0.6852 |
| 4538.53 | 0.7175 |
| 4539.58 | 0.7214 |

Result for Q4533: 0.69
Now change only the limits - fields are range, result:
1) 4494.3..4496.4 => 0.6463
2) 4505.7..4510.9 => 0.7281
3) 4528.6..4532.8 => 0.7335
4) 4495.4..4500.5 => 0.7054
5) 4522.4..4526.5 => 0.6998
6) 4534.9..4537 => 0.6682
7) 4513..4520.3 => 0.706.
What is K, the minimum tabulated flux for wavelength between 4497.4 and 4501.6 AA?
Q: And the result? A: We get 0.6017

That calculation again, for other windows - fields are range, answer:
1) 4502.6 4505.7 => 0.6743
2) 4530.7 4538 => 0.6489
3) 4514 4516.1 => 0.689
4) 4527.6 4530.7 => 0.6895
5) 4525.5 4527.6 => 0.6517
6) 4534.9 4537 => 0.6533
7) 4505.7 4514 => 0.5976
